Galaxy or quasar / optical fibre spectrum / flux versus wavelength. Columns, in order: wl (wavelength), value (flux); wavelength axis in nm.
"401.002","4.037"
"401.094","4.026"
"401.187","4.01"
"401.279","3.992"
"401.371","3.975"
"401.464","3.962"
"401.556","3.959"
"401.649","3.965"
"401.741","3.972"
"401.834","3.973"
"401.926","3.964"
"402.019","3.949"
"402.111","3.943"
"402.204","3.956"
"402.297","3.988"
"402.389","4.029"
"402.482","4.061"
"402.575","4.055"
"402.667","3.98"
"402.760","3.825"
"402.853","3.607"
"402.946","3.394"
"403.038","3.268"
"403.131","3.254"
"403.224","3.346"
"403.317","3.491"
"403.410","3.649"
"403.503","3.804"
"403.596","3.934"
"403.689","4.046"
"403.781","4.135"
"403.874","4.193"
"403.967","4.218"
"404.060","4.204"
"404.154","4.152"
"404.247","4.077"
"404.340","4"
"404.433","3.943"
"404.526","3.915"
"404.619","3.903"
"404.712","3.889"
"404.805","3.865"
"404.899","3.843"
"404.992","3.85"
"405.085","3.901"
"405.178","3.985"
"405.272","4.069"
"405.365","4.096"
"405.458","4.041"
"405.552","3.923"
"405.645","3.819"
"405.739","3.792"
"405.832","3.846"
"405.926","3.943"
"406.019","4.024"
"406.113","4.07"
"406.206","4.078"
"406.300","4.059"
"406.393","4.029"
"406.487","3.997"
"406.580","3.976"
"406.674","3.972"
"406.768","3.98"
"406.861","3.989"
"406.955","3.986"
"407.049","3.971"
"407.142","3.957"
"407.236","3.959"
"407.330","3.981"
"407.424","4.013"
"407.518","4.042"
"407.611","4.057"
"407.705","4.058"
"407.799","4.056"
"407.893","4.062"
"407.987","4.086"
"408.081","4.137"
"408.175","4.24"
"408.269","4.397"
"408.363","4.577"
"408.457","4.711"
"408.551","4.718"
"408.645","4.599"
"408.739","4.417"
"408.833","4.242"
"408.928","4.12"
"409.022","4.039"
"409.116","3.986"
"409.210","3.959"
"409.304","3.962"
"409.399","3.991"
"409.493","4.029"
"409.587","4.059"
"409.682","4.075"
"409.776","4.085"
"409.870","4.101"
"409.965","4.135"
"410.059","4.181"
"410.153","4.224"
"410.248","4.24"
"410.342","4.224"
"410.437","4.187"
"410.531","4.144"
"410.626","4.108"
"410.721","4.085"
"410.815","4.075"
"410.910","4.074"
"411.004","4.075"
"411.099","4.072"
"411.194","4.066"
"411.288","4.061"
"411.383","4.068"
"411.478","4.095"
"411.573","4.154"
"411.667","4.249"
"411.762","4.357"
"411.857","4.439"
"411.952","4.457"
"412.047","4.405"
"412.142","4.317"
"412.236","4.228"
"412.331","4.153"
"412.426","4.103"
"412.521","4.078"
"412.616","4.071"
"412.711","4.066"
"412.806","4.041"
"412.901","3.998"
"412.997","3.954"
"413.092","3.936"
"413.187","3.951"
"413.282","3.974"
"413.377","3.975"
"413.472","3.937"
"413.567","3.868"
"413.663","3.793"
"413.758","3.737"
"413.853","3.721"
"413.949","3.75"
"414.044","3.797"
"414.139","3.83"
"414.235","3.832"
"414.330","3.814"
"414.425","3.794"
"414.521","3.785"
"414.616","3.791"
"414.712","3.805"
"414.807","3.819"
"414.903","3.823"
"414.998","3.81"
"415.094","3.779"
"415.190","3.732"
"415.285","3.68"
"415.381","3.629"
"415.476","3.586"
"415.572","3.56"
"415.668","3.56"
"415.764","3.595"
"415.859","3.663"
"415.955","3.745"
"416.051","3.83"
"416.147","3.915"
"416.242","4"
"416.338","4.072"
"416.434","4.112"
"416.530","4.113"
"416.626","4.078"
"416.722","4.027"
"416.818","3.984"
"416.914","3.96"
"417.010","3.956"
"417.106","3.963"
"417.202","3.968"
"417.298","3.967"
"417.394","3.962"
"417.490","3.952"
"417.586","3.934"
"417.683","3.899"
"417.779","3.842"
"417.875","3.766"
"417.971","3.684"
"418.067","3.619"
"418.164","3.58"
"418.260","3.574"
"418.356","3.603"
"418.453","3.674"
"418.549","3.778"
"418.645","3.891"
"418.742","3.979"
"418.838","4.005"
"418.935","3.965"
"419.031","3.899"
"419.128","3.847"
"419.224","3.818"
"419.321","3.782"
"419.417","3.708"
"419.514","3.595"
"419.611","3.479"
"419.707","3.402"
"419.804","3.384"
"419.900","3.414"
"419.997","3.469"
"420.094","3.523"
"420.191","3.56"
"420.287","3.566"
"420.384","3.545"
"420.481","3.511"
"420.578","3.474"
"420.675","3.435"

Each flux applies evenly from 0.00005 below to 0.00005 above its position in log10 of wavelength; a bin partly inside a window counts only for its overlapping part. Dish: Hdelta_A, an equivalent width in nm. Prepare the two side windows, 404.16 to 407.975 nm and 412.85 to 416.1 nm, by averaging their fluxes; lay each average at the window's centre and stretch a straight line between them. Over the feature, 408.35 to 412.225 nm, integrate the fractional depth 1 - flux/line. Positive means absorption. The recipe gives -0.31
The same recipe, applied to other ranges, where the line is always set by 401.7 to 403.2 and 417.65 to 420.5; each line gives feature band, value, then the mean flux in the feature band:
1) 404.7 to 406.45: -0.08 nm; 3.95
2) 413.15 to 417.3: -0.15 nm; 3.84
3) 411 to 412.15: -0.15 nm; 4.22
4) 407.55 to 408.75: -0.17 nm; 4.31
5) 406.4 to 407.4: -0.05 nm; 3.98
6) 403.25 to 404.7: -0.06 nm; 3.97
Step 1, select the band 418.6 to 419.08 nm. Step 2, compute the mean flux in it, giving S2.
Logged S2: 3.94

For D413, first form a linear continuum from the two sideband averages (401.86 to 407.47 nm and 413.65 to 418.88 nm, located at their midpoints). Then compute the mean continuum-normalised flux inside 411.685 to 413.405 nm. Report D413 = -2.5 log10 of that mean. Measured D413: -0.08 mag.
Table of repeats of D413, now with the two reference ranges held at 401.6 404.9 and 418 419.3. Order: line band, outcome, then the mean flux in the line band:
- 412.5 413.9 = -0.03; 3.94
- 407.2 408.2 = -0.06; 4.06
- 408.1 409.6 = -0.11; 4.26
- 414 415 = 0.00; 3.81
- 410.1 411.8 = -0.08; 4.14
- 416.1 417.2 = -0.06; 4.02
